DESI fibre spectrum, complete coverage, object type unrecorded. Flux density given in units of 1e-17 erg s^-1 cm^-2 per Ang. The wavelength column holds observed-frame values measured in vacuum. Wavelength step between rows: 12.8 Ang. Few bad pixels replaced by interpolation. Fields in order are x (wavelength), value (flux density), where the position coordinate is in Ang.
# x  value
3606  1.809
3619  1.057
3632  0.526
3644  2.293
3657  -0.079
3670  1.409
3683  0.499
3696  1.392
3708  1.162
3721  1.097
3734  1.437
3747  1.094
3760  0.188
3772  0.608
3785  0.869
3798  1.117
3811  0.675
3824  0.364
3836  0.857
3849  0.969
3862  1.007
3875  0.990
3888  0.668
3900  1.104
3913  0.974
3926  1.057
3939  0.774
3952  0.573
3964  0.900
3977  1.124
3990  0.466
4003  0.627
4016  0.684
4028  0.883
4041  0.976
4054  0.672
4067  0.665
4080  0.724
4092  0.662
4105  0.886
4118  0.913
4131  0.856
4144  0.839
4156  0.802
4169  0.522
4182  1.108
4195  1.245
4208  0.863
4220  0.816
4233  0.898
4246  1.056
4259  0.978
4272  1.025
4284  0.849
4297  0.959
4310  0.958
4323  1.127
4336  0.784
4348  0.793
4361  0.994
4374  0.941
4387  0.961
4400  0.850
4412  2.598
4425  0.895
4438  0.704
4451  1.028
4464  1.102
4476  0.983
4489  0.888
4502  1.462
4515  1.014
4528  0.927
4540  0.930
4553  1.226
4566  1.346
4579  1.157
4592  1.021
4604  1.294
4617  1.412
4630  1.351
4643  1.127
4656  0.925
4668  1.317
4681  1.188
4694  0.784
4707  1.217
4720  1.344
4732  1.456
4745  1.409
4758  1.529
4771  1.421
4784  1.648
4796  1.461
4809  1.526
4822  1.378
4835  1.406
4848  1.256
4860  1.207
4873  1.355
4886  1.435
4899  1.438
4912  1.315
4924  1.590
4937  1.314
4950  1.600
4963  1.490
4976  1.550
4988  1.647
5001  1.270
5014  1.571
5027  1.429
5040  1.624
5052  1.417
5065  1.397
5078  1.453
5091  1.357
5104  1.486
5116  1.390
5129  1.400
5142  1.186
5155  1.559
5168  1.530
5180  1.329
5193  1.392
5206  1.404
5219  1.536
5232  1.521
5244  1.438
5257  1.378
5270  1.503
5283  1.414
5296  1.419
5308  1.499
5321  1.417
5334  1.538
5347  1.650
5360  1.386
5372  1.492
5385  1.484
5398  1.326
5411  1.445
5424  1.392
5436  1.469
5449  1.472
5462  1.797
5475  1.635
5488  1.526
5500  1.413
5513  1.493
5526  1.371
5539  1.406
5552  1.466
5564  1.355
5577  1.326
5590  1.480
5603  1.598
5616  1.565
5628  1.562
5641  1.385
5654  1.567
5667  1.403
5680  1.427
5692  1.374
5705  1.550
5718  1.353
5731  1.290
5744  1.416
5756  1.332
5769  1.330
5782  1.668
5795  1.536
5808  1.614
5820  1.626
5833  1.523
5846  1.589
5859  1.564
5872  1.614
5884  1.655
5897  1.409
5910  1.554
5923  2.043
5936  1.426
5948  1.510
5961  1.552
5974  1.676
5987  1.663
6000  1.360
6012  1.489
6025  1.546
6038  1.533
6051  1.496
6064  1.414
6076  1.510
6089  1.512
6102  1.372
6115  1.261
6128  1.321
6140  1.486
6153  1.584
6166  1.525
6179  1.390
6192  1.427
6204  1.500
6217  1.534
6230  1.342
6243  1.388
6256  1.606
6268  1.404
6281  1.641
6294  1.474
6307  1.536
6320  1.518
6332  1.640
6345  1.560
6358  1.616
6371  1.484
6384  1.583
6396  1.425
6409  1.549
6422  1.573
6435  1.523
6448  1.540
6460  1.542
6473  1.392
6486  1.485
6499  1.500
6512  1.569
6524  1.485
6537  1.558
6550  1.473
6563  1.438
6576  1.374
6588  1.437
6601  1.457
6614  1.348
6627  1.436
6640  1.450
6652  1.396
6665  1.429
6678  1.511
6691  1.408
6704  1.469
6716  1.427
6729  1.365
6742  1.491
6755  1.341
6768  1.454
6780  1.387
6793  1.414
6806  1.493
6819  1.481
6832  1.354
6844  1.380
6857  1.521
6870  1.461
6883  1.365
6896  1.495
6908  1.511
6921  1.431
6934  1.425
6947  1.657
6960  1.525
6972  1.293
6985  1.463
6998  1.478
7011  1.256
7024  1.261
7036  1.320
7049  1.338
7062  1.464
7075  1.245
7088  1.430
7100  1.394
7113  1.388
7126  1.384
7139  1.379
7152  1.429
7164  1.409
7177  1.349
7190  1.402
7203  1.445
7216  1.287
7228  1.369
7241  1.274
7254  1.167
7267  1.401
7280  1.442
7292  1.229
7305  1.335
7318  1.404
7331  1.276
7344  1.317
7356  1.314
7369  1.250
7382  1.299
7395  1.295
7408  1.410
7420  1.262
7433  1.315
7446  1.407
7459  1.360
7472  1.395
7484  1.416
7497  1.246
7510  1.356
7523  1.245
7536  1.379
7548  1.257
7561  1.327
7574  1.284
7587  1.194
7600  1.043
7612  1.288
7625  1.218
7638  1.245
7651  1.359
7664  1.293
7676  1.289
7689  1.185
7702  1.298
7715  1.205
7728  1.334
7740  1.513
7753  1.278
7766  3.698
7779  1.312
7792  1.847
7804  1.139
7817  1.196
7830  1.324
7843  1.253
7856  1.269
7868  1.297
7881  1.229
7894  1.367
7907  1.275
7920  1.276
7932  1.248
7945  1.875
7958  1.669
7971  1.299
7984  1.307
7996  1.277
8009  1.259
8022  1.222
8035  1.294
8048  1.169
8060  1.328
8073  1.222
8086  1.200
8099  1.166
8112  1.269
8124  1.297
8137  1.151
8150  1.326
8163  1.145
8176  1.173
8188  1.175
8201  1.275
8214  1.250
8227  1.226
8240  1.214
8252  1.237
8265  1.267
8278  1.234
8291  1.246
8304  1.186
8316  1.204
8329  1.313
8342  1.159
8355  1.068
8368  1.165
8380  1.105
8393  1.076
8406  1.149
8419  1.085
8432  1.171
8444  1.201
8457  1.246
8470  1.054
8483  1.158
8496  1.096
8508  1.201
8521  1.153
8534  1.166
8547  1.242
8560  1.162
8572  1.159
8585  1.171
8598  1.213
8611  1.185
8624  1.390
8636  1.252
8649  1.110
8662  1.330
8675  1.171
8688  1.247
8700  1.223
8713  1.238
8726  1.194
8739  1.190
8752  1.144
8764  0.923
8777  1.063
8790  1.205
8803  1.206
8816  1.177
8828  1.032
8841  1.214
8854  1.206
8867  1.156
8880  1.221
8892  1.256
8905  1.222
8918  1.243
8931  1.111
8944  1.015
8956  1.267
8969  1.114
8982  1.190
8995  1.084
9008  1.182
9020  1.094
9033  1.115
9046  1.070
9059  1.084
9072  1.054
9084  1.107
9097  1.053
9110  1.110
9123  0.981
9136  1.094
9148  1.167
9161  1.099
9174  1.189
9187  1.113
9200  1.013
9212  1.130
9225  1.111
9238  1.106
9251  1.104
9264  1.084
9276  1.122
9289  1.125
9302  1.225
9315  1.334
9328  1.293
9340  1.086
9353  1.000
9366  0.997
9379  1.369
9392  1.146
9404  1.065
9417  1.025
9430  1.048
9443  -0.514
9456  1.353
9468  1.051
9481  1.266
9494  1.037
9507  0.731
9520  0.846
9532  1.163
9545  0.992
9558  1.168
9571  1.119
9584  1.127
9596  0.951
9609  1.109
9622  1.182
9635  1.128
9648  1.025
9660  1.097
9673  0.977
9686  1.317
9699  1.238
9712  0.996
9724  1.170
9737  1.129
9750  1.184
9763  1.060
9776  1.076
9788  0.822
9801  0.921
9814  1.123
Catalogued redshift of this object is 0.182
